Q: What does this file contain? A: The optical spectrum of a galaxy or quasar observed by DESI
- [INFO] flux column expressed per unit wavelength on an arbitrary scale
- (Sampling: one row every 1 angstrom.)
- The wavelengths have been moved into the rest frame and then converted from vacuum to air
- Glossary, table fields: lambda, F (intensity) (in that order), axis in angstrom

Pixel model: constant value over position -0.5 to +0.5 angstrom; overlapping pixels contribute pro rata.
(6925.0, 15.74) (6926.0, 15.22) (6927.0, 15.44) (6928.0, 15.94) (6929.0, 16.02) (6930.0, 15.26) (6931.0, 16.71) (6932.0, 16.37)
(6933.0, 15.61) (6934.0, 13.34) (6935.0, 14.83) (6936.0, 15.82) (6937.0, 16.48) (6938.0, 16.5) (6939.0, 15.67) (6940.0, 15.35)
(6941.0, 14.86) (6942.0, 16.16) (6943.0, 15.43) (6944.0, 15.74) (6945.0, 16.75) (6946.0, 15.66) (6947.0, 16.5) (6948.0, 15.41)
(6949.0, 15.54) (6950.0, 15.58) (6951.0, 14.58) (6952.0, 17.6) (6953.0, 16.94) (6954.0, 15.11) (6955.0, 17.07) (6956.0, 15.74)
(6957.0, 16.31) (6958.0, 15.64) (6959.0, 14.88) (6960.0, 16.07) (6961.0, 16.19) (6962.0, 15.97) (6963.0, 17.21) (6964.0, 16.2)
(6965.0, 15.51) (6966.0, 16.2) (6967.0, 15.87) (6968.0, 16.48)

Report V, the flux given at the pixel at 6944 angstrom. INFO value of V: 15.74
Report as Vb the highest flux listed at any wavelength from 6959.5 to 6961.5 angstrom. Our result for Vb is 16.19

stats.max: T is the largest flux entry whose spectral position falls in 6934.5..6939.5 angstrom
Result 16.5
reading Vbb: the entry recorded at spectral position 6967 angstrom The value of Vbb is 15.87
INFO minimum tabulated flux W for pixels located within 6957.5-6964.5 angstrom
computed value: 14.88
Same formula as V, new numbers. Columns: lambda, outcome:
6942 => 16.16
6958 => 15.64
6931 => 16.71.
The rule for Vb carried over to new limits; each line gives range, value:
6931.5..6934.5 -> 16.37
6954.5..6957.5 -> 17.07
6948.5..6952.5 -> 17.6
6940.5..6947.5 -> 16.75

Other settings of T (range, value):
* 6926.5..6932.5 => 16.71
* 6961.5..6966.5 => 17.21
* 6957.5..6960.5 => 16.07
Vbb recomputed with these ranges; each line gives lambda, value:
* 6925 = 15.74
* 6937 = 16.48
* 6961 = 16.19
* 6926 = 15.22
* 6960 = 16.07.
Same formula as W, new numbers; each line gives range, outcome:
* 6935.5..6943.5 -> 14.86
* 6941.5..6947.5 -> 15.43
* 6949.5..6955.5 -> 14.58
